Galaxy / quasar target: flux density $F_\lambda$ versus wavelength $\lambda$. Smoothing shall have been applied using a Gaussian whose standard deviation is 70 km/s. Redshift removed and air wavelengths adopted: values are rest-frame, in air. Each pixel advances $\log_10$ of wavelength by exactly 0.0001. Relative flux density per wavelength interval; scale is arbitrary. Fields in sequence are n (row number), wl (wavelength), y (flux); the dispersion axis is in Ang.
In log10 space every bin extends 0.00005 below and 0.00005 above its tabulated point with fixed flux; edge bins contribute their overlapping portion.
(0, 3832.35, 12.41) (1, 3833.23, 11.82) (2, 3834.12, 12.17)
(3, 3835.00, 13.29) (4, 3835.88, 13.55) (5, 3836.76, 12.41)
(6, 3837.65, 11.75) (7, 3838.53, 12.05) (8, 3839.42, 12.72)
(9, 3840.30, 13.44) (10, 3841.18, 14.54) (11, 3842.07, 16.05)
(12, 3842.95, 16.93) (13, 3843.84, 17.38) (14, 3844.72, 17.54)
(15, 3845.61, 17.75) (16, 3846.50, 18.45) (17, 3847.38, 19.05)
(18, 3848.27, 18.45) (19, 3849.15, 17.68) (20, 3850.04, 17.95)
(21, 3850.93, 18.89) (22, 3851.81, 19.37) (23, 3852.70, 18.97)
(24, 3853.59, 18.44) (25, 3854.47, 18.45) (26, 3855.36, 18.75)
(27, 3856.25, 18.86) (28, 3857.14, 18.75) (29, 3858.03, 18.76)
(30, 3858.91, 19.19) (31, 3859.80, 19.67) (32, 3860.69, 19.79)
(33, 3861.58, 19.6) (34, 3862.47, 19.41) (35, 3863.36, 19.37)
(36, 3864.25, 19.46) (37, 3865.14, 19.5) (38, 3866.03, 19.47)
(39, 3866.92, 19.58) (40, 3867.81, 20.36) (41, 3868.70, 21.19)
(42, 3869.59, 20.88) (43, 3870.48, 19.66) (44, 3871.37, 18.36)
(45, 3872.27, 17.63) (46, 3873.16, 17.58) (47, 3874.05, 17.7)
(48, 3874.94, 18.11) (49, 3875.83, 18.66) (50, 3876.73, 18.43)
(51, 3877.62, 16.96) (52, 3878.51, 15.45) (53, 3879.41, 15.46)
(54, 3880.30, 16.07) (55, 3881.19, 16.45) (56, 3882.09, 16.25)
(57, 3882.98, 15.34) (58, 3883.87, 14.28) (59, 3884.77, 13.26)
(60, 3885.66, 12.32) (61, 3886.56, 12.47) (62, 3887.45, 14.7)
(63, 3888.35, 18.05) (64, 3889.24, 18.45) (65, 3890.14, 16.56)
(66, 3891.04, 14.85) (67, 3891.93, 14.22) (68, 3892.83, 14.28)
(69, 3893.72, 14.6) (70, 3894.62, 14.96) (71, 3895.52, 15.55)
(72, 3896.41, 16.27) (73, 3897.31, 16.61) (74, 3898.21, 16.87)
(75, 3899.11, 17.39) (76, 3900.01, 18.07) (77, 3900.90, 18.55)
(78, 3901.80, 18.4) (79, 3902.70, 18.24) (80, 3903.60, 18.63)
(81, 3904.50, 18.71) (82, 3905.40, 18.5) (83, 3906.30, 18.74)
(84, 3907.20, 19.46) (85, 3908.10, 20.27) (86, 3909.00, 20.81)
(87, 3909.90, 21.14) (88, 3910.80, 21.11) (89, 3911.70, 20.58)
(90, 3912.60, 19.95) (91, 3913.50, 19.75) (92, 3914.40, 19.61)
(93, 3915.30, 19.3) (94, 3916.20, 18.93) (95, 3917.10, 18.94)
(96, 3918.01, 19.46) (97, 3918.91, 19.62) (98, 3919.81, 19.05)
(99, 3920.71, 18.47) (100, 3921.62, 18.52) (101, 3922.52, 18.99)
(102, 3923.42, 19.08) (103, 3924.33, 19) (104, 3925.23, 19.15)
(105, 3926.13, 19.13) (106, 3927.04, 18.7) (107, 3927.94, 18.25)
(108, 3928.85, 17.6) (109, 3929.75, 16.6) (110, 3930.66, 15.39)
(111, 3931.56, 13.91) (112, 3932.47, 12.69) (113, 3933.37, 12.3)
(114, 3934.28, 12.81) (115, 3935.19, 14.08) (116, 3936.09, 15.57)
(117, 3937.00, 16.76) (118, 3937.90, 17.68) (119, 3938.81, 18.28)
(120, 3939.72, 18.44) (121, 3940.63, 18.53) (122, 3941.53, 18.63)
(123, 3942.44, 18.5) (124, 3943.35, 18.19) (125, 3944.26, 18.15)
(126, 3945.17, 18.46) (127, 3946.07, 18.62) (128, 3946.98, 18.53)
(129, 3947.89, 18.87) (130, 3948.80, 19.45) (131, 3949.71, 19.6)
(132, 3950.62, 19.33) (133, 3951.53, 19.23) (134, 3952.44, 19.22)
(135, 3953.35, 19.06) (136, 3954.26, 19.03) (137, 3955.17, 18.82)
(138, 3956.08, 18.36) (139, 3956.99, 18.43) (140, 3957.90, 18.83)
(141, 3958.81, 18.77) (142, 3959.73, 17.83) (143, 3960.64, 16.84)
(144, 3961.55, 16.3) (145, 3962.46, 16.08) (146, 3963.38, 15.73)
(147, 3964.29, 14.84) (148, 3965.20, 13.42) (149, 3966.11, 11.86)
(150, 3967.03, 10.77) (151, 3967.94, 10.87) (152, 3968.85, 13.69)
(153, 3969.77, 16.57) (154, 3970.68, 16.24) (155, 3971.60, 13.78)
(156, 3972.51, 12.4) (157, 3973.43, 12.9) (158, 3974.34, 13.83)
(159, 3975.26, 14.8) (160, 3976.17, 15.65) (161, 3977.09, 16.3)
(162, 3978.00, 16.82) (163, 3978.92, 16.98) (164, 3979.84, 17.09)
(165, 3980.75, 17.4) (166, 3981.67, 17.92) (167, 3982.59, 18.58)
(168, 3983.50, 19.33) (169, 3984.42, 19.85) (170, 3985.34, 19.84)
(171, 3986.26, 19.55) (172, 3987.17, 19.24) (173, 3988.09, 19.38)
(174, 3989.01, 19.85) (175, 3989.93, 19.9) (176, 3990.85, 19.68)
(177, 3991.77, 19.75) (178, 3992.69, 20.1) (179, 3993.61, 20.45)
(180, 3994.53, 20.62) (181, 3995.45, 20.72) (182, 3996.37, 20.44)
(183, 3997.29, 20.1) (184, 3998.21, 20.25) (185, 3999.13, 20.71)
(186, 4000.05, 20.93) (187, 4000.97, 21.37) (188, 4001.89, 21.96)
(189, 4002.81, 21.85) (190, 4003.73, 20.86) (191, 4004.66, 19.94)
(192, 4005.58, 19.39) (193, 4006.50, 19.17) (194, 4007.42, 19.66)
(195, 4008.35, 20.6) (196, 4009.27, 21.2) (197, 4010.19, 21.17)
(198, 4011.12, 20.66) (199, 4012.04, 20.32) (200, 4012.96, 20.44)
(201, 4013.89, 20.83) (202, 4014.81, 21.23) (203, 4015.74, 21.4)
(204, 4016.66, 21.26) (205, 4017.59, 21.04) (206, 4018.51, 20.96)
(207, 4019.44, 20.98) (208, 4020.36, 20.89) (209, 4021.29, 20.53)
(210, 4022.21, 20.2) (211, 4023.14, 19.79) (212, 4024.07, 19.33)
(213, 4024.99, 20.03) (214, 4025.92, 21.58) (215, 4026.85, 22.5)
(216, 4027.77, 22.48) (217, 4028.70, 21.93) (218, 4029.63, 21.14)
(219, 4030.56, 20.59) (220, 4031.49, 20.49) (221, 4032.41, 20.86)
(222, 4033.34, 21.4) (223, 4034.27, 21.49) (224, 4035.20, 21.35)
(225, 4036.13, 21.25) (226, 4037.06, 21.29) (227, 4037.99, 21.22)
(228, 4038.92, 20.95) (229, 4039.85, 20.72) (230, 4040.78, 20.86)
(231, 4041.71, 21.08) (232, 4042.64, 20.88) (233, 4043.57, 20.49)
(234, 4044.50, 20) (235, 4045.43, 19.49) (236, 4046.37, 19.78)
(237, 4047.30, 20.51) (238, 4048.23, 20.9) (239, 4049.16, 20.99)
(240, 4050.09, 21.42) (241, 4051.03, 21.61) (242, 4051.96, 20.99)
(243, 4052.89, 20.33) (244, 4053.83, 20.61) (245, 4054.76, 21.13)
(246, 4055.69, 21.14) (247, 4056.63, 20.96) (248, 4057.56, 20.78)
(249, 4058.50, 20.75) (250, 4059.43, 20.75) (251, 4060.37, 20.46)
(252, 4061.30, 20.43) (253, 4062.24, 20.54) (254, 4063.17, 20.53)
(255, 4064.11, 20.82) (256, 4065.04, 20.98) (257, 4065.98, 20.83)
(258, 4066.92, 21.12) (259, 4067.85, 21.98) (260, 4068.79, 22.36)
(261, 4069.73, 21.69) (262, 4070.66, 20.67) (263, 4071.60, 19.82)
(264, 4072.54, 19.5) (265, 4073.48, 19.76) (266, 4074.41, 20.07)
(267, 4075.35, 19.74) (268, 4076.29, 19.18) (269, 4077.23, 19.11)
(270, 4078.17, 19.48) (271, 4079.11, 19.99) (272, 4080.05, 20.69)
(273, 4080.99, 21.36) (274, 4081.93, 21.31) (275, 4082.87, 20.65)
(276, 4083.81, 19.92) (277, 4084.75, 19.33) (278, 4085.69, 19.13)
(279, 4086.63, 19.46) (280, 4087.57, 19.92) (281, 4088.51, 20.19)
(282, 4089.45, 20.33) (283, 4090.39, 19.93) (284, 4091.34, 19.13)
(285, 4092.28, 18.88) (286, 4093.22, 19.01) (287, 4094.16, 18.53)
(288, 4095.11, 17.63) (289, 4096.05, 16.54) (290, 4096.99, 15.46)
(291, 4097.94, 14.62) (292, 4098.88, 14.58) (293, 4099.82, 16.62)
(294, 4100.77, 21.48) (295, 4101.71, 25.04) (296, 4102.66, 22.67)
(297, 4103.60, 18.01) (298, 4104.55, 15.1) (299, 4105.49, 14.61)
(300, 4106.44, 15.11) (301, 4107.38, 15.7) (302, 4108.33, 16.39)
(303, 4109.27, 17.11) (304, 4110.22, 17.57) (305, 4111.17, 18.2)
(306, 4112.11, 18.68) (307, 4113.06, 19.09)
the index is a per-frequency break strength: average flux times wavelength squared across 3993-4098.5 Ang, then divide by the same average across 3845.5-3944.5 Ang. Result 1.24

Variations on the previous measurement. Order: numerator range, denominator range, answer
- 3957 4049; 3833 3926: 1.16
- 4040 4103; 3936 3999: 1.20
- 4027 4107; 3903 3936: 1.19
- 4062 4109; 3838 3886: 1.22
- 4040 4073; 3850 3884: 1.24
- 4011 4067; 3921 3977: 1.30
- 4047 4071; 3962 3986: 1.41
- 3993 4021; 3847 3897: 1.27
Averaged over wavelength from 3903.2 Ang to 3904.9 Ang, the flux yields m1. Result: 18.7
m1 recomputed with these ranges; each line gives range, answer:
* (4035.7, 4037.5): 21.3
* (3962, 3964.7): 15.5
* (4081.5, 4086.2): 20.1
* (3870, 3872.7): 18.5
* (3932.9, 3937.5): 14.4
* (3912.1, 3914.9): 19.8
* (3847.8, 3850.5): 18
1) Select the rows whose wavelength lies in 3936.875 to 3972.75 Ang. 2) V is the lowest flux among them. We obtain 10.77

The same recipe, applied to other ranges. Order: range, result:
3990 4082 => 19.11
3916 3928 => 18.25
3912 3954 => 12.3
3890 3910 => 14.22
